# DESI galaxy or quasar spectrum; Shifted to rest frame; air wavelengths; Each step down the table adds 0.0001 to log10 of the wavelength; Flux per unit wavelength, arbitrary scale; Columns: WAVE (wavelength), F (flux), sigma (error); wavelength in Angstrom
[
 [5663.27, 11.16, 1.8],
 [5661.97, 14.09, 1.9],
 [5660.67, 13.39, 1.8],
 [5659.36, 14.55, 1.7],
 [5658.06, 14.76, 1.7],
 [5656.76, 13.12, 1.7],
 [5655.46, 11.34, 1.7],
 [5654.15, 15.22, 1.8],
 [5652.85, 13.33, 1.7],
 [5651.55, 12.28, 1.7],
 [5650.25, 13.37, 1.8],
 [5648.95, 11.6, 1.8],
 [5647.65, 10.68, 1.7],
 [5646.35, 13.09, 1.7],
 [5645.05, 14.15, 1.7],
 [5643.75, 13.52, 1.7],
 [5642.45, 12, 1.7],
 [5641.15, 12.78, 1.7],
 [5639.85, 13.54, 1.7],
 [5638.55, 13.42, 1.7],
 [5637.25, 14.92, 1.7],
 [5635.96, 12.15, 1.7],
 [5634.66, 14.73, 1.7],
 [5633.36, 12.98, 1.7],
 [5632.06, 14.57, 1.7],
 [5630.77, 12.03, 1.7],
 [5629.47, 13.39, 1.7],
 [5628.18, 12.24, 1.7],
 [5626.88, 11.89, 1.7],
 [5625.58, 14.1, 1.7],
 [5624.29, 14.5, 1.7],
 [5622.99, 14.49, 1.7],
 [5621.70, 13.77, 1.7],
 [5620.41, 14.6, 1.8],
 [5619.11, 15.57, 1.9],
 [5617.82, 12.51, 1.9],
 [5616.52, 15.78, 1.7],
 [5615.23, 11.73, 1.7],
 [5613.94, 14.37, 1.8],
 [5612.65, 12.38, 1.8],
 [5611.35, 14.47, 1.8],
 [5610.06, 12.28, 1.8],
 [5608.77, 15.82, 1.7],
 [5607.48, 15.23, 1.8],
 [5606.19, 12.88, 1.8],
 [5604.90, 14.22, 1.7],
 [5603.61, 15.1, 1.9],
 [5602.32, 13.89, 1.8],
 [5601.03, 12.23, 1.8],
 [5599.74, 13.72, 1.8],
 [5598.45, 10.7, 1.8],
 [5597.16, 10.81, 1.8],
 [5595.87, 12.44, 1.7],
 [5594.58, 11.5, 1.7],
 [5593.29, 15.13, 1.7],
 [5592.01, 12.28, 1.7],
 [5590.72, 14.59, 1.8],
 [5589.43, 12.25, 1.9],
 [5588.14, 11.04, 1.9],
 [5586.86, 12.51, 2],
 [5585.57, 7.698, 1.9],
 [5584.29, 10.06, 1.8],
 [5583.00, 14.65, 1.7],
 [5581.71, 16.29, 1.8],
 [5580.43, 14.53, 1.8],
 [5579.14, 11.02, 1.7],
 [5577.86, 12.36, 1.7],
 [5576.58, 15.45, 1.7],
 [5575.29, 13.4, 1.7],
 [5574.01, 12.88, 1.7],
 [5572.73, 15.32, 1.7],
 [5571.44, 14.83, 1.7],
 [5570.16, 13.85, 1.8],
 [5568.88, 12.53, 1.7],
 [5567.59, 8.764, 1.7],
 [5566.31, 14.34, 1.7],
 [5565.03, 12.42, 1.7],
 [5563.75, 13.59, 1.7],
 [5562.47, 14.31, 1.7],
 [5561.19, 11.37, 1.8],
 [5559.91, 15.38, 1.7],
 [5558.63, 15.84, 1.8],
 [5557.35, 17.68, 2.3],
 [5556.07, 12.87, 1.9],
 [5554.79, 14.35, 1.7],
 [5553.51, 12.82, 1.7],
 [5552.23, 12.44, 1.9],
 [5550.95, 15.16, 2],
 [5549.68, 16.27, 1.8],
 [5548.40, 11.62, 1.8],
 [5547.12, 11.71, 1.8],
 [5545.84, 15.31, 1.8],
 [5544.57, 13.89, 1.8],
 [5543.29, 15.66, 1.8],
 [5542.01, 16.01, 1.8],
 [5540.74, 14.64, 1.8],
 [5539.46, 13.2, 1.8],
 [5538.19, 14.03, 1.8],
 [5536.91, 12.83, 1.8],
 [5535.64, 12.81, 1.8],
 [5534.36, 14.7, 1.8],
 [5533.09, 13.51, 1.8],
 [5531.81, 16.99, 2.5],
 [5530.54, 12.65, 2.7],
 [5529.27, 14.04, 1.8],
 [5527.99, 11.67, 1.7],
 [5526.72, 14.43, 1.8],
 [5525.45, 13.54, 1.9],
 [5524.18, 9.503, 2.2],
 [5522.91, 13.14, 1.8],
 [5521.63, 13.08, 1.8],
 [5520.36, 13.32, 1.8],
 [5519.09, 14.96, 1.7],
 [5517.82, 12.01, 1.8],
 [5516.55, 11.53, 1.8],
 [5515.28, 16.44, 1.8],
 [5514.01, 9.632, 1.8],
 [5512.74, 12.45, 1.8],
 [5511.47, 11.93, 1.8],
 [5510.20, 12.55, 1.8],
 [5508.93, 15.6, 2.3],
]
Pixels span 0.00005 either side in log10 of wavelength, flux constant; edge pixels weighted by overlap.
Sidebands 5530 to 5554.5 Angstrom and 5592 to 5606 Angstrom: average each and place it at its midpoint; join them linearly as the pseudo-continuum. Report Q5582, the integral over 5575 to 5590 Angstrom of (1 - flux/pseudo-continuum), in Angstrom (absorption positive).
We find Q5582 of 0.76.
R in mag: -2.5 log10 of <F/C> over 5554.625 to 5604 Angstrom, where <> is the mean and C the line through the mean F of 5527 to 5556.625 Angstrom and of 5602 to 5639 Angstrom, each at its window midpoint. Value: 0.06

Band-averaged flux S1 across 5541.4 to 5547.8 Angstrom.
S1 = 14.5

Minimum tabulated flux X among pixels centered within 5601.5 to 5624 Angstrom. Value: 11.73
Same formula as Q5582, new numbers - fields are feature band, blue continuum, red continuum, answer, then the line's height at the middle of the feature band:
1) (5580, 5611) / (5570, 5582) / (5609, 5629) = 1.85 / 13.8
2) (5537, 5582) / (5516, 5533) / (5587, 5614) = -2.37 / 13.2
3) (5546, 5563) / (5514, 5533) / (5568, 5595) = -1.15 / 13.1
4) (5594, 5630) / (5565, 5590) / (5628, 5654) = -1.34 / 13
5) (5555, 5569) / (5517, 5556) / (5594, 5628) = -0.02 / 13.6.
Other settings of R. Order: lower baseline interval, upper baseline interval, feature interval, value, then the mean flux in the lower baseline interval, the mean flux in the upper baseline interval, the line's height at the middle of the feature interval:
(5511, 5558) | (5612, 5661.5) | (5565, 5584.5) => 0.010 mag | 13.6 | 13.4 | 13.5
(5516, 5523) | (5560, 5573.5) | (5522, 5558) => -0.059 mag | 13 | 13.2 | 13.1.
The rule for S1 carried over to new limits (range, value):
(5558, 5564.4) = 14.1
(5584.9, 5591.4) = 11.6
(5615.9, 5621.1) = 14.6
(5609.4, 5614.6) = 13.4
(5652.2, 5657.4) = 13.2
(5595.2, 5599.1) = 11.3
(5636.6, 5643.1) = 13.3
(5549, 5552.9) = 14.6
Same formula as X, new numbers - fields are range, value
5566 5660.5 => 7.698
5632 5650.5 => 10.68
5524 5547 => 9.503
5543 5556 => 11.62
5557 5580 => 8.764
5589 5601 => 10.7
